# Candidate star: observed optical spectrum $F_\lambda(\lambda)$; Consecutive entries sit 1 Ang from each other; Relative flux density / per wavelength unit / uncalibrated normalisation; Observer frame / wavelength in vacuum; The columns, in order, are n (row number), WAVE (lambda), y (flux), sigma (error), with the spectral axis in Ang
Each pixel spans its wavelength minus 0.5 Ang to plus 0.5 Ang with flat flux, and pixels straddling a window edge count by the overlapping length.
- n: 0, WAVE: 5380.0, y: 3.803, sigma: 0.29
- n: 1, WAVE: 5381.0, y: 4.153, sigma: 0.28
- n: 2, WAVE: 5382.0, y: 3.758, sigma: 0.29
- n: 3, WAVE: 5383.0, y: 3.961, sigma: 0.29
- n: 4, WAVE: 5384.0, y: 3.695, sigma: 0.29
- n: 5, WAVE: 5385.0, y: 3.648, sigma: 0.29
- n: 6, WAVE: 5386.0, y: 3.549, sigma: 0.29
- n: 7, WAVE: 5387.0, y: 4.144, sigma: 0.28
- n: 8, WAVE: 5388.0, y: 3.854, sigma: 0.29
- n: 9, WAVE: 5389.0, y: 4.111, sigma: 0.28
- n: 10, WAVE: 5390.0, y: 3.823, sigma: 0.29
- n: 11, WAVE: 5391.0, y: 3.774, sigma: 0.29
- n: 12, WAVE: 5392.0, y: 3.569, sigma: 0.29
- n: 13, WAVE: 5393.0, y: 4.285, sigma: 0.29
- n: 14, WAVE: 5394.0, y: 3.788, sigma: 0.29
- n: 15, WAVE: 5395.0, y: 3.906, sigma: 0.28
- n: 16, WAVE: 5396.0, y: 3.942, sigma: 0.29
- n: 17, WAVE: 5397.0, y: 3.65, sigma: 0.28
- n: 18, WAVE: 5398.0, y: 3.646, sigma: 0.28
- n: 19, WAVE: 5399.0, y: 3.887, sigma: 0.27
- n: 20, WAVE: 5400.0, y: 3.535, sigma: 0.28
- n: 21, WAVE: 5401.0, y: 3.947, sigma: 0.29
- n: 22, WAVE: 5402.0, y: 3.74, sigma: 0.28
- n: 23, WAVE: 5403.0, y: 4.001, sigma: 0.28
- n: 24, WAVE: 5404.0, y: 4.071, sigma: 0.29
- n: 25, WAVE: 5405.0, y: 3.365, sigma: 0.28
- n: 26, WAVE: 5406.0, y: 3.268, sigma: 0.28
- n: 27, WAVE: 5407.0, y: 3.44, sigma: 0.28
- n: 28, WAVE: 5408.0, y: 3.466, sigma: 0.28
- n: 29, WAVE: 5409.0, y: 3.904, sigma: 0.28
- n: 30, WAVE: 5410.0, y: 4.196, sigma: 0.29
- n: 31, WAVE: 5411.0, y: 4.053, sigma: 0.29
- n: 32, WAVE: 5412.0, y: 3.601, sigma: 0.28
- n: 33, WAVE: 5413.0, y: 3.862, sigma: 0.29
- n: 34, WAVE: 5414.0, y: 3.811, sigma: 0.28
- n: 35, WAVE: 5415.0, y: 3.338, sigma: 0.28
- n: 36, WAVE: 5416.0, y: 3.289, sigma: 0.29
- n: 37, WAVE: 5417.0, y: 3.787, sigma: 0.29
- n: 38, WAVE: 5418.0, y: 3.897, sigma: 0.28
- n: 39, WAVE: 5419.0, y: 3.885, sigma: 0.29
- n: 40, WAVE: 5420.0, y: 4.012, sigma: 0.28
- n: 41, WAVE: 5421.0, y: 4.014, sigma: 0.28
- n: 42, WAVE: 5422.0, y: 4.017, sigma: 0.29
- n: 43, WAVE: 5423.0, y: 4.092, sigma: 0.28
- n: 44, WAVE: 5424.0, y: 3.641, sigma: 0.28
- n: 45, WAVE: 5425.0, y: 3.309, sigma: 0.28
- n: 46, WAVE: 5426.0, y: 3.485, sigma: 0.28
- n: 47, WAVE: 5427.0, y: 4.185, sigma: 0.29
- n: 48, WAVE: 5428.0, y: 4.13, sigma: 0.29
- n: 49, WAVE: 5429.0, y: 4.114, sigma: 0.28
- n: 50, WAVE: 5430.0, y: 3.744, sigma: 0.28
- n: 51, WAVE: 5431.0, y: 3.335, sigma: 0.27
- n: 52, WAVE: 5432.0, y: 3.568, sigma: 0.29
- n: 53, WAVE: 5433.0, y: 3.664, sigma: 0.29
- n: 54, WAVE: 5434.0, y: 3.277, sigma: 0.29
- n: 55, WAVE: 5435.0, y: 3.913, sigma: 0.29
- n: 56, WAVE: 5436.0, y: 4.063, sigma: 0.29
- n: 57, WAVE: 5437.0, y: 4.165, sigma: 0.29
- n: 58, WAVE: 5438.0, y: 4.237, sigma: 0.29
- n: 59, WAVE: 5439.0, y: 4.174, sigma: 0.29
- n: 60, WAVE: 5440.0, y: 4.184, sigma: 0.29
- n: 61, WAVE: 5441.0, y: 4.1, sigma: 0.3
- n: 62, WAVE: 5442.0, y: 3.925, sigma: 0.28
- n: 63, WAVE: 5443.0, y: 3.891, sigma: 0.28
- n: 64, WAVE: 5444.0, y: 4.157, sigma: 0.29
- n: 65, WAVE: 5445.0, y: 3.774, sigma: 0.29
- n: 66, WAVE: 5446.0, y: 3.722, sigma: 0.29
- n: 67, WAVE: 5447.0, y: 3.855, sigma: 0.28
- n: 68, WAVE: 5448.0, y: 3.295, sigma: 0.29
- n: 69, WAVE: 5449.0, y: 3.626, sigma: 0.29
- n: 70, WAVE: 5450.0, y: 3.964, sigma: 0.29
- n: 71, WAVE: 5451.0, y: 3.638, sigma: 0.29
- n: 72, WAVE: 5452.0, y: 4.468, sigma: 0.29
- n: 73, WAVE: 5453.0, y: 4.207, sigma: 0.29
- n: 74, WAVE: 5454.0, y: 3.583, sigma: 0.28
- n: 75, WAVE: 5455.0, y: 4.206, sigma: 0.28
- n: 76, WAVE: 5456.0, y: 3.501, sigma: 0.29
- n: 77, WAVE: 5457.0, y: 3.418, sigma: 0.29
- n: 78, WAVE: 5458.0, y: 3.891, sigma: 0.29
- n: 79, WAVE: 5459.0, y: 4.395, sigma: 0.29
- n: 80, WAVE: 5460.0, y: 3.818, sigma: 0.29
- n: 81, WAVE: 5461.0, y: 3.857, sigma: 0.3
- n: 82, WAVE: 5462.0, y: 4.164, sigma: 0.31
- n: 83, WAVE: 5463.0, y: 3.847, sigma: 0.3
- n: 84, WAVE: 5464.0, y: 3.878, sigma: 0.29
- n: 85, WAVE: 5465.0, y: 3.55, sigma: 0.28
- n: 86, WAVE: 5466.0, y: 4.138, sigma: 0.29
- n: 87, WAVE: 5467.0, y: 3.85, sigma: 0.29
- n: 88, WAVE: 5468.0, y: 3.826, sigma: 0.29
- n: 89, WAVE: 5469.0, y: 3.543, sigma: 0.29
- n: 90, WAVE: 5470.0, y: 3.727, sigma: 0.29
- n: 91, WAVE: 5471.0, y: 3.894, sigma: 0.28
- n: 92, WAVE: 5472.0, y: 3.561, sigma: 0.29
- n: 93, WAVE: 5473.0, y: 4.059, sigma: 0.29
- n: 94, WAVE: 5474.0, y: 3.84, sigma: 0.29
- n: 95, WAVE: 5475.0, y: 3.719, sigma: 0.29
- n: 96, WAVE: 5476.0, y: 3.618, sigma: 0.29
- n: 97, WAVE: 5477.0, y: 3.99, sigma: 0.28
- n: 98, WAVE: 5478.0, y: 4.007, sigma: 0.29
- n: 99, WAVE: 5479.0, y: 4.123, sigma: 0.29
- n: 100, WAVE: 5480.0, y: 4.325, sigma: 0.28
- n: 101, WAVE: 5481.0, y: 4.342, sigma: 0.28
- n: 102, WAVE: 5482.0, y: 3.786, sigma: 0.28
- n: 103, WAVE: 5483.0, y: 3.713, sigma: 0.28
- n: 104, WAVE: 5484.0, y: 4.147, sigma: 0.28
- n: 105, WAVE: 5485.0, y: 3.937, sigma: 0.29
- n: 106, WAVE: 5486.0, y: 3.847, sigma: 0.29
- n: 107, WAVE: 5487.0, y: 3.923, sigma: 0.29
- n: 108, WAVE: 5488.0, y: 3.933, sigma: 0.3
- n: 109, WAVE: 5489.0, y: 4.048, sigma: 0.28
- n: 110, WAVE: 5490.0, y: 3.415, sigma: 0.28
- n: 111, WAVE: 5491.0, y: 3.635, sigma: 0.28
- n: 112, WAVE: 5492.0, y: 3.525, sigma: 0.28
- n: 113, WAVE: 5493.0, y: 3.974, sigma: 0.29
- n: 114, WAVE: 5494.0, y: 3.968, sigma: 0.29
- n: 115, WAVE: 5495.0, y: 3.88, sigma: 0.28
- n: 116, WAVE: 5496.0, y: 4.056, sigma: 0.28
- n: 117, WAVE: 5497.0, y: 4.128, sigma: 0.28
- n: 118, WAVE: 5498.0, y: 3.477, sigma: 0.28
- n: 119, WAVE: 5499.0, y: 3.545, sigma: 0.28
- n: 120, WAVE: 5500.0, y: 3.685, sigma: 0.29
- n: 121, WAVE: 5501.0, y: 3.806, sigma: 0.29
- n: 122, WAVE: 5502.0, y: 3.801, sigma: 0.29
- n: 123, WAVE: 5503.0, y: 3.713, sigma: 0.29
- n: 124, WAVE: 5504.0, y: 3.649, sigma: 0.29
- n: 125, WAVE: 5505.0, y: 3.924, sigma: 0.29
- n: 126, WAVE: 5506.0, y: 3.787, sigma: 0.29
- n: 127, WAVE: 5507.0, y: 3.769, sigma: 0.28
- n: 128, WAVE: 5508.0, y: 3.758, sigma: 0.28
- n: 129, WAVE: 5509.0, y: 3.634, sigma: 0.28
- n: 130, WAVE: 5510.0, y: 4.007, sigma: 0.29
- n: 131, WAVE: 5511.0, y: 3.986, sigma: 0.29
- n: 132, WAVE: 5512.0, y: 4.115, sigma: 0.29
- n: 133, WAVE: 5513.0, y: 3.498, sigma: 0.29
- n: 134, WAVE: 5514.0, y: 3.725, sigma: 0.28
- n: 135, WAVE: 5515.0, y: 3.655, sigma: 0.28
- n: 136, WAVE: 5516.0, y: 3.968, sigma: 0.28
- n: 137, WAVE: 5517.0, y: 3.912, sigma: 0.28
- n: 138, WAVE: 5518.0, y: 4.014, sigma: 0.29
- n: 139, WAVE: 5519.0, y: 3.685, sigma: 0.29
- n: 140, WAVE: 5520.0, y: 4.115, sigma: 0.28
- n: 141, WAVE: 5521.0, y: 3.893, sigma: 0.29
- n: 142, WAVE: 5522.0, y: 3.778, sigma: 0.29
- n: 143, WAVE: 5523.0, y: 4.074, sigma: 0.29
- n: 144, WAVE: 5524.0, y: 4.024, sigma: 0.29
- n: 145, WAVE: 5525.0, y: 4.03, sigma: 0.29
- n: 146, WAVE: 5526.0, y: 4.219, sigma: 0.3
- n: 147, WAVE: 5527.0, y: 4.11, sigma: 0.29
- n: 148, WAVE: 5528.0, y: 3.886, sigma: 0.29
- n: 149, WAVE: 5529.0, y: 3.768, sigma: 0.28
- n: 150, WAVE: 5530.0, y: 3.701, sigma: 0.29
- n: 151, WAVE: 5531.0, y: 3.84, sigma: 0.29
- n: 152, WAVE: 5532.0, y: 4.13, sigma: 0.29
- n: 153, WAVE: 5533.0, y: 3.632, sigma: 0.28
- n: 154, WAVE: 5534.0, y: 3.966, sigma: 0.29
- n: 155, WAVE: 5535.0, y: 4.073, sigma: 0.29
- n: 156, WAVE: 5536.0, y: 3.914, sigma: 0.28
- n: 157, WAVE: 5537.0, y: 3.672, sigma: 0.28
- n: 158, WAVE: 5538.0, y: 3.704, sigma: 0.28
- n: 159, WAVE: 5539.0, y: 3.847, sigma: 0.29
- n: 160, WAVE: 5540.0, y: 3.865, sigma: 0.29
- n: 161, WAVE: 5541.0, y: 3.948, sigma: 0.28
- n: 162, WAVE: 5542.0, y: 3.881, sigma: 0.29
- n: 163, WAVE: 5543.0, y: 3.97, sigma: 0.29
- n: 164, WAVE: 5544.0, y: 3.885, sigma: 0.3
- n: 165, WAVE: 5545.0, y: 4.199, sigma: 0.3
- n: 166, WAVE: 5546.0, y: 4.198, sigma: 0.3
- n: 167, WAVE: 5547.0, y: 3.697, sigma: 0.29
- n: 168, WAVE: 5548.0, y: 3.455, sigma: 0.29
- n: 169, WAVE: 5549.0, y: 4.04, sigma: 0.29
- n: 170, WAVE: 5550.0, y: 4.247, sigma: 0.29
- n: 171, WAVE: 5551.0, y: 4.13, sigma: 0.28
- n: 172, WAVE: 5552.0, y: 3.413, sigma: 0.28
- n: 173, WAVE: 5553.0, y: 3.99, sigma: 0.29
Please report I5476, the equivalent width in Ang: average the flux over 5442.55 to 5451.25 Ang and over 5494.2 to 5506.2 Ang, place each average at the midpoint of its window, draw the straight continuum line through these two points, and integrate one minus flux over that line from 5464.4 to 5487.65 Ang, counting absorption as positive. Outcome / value -0.7 Ang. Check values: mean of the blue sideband 3.77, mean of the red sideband 3.79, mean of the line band 3.89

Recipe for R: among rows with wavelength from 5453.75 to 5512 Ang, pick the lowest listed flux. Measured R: 3.415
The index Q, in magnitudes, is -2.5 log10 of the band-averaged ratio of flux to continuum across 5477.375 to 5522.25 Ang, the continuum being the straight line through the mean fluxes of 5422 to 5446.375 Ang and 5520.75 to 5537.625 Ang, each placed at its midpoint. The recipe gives 0.01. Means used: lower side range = 3.87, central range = 3.86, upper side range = 3.92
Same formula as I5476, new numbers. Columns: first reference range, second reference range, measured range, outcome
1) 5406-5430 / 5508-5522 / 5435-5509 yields -0.9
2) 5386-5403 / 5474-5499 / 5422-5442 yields 0.0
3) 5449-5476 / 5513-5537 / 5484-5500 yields 0.2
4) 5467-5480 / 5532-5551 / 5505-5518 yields 0.2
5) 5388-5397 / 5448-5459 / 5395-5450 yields 0.9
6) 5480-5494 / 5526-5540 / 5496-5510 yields 0.4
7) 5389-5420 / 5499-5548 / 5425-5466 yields -0.7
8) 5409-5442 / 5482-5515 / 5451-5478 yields -0.3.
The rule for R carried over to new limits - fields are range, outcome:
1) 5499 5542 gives 3.498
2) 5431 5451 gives 3.277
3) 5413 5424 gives 3.289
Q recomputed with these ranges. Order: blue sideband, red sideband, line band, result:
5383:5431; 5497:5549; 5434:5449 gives -0.03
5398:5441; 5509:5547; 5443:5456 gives -0.01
